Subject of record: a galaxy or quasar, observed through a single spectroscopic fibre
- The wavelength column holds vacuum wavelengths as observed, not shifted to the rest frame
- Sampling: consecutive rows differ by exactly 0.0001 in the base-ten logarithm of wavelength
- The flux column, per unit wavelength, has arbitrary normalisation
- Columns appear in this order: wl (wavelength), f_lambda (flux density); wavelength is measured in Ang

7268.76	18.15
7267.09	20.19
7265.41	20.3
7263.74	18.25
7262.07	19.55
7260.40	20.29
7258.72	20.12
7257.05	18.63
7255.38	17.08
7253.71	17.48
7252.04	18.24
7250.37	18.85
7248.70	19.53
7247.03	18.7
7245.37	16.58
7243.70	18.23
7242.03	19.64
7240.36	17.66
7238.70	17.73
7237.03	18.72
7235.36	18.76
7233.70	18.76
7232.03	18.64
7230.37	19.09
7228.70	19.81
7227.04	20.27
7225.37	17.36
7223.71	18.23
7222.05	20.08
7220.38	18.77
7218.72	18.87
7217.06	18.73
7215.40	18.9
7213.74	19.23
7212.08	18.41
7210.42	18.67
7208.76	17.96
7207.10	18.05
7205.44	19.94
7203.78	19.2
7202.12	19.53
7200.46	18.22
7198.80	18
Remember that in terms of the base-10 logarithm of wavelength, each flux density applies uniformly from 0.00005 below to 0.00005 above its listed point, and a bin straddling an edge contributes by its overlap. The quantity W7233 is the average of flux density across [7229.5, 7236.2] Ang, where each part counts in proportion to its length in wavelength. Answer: 18.8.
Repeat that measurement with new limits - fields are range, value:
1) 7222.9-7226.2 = 17.8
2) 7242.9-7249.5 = 18.3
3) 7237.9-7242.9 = 18.4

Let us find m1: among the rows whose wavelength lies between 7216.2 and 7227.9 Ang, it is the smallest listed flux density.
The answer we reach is 17.36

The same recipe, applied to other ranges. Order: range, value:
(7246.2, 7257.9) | 17.08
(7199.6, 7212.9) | 17.96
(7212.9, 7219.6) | 18.73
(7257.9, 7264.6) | 18.25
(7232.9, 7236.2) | 18.76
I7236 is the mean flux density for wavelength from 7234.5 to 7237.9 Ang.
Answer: 18.7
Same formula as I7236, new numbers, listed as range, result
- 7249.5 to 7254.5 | 18.2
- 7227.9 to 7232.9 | 19.2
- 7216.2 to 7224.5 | 18.9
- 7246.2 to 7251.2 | 19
